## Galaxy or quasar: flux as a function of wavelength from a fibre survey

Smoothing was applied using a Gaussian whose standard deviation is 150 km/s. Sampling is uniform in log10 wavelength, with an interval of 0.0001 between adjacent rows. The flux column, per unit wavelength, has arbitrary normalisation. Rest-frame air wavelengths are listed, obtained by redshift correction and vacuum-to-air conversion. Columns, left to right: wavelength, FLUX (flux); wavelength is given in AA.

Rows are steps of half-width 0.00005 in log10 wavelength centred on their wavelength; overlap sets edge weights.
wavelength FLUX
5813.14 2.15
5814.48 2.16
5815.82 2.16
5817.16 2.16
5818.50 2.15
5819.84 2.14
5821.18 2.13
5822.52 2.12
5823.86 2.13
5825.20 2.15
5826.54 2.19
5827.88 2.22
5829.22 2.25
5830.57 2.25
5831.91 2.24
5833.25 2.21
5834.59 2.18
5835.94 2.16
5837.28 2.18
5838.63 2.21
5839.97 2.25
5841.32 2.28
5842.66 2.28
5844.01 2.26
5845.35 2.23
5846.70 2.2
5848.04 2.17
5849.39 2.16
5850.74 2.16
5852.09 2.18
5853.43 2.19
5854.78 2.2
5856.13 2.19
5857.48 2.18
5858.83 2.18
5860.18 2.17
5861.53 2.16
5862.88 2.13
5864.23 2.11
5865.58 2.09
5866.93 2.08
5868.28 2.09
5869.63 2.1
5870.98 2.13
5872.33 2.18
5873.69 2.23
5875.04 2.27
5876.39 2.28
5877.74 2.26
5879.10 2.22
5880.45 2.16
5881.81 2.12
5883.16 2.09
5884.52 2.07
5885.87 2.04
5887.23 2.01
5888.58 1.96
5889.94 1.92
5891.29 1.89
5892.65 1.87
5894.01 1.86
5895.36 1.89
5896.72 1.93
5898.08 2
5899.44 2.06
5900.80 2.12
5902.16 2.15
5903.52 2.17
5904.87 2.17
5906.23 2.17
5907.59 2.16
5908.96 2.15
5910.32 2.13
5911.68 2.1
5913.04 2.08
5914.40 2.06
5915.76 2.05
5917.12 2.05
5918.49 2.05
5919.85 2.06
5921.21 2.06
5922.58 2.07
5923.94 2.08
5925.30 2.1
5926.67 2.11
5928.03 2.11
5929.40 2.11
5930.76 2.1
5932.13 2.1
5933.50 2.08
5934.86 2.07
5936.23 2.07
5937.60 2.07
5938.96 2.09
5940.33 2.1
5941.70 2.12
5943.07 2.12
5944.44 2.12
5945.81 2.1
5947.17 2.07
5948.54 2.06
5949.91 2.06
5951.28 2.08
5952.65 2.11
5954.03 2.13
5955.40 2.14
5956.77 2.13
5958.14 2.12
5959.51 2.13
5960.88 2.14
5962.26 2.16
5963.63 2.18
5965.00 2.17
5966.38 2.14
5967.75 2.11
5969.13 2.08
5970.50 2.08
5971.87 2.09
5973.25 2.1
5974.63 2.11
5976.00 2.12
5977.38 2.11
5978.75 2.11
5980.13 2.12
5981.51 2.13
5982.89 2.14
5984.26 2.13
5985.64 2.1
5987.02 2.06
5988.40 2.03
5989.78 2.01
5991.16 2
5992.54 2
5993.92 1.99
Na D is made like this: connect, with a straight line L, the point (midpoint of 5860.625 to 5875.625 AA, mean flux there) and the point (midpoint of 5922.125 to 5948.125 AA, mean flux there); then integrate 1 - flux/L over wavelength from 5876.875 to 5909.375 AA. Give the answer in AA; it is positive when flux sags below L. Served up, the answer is 1.0 AA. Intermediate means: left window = 2.14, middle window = 2.06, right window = 2.09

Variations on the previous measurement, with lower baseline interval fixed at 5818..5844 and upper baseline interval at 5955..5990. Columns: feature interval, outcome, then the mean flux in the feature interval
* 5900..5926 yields 0.6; 2.1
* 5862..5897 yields 1.5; 2.08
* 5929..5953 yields 0.5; 2.09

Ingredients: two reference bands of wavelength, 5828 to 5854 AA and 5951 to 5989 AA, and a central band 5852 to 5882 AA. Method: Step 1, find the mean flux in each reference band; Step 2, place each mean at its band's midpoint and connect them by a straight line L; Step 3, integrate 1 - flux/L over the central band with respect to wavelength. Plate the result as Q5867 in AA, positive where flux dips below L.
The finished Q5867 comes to 0.3 AA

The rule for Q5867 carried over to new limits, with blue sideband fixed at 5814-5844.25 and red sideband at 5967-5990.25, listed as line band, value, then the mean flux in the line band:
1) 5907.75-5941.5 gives 0.7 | 2.09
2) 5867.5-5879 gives -0.1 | 2.19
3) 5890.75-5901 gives 1.0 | 1.94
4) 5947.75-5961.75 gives 0.0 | 2.11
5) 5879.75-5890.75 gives 0.6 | 2.05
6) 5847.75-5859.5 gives 0.0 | 2.18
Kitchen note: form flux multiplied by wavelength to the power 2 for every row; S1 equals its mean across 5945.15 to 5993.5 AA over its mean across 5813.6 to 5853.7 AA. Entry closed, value 1.00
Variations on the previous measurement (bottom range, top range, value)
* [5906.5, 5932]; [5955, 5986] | 1.03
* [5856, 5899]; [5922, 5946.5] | 1.02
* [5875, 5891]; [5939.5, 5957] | 1.02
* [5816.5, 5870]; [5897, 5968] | 1.00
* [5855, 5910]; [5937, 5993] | 1.03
